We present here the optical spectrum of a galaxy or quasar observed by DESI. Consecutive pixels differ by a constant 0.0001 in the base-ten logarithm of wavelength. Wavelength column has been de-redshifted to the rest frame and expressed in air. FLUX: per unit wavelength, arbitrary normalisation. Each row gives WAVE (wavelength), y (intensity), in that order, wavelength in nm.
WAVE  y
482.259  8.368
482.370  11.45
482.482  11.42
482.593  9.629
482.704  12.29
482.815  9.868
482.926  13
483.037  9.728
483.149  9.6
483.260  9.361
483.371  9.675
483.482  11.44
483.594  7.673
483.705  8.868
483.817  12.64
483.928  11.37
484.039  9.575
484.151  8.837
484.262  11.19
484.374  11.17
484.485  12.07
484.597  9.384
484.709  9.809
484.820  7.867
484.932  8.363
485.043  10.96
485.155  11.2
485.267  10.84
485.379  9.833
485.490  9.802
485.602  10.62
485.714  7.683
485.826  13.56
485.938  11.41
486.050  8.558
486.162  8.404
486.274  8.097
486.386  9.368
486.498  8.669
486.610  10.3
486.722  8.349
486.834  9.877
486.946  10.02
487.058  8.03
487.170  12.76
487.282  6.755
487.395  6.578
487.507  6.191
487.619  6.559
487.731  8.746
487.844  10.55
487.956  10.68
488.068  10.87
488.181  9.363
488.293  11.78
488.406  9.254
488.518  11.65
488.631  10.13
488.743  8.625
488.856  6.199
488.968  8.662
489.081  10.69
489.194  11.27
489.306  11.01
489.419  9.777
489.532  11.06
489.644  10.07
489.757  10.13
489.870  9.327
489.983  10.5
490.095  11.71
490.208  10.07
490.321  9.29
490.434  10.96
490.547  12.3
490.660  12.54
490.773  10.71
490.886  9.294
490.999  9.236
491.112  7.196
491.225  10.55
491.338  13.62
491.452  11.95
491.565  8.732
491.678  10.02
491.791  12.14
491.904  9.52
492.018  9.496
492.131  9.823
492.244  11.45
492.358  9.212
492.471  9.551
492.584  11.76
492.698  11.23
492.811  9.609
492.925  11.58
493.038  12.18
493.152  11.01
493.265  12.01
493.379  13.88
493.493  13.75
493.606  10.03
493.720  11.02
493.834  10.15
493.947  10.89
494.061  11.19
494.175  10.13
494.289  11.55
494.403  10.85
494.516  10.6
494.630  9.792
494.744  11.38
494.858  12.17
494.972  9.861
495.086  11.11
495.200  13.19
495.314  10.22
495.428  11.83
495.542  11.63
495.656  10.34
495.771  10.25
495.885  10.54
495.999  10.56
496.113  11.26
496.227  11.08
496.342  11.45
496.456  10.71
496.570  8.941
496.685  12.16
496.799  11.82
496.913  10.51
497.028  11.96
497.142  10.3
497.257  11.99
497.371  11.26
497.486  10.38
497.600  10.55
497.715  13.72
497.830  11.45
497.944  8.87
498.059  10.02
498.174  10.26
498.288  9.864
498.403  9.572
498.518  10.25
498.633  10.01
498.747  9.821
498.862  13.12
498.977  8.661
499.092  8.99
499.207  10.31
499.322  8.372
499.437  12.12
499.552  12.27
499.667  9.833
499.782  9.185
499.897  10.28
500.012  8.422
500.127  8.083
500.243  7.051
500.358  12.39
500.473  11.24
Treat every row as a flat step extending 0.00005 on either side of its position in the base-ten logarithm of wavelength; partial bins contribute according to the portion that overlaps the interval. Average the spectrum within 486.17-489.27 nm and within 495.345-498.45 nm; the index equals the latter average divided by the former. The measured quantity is 1.17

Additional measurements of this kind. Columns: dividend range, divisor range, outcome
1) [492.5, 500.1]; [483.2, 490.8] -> 1.10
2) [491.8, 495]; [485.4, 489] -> 1.17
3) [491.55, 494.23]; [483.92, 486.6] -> 1.10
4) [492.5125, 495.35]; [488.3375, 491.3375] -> 1.11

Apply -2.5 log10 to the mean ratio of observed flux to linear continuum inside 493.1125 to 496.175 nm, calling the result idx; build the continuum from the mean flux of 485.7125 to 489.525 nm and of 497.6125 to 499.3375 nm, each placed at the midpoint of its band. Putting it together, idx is -0.12 mag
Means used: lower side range 9.47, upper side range 10.3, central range 11.2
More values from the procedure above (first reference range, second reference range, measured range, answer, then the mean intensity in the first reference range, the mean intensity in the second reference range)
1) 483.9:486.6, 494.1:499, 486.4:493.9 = 0.02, 9.93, 10.9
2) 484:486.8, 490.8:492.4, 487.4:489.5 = 0.06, 9.84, 10.2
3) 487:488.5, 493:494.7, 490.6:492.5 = 0.02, 9.15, 11.3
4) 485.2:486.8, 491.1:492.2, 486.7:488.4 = 0.08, 9.69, 10.4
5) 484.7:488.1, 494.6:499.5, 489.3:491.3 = -0.05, 9.38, 10.8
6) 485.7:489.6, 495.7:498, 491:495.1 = -0.05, 9.49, 11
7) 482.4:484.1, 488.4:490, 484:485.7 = 0.02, 10.4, 9.9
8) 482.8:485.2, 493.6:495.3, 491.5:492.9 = 0.05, 10.2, 10.9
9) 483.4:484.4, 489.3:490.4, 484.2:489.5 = 0.07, 10.3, 10.3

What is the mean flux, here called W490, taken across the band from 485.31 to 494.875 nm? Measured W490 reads 10.2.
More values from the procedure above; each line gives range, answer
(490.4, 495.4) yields 10.9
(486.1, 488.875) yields 9.15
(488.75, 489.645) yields 9.76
